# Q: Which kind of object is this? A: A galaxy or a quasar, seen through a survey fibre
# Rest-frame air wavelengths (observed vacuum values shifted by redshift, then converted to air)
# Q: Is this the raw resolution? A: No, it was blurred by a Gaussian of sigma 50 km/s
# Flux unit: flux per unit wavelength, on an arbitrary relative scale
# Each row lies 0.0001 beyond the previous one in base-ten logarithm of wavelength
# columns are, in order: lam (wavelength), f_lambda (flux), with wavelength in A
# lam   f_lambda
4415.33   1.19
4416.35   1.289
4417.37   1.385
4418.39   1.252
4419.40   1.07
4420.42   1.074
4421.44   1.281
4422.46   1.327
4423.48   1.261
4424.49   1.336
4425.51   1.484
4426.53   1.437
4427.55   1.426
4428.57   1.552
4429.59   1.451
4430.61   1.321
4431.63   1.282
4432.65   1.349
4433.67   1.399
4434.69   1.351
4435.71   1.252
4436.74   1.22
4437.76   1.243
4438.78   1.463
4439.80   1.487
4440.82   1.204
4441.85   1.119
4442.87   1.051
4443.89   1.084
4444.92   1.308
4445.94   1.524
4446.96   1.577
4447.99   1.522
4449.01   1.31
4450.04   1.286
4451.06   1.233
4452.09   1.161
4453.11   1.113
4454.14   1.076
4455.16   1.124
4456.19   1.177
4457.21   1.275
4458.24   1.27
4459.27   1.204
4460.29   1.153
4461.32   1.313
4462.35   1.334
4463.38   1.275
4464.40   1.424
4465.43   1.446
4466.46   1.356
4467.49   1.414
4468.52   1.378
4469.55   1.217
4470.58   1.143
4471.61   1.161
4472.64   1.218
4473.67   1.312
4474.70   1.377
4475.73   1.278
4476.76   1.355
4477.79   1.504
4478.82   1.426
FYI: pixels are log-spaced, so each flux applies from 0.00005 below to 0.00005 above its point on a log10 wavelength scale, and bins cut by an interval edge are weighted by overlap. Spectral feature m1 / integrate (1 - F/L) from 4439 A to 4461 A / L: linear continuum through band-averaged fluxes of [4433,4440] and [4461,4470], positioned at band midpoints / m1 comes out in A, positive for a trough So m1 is 1.5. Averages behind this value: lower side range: 1.34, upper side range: 1.35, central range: 1.25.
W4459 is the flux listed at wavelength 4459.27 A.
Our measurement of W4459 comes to 1.204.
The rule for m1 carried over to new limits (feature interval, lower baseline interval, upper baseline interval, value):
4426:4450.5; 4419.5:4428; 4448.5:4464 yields -1.3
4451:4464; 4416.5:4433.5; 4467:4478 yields 1.0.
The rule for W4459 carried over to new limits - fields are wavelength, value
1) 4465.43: 1.446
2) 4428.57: 1.552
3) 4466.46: 1.356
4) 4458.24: 1.27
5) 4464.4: 1.424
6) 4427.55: 1.426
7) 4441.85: 1.119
